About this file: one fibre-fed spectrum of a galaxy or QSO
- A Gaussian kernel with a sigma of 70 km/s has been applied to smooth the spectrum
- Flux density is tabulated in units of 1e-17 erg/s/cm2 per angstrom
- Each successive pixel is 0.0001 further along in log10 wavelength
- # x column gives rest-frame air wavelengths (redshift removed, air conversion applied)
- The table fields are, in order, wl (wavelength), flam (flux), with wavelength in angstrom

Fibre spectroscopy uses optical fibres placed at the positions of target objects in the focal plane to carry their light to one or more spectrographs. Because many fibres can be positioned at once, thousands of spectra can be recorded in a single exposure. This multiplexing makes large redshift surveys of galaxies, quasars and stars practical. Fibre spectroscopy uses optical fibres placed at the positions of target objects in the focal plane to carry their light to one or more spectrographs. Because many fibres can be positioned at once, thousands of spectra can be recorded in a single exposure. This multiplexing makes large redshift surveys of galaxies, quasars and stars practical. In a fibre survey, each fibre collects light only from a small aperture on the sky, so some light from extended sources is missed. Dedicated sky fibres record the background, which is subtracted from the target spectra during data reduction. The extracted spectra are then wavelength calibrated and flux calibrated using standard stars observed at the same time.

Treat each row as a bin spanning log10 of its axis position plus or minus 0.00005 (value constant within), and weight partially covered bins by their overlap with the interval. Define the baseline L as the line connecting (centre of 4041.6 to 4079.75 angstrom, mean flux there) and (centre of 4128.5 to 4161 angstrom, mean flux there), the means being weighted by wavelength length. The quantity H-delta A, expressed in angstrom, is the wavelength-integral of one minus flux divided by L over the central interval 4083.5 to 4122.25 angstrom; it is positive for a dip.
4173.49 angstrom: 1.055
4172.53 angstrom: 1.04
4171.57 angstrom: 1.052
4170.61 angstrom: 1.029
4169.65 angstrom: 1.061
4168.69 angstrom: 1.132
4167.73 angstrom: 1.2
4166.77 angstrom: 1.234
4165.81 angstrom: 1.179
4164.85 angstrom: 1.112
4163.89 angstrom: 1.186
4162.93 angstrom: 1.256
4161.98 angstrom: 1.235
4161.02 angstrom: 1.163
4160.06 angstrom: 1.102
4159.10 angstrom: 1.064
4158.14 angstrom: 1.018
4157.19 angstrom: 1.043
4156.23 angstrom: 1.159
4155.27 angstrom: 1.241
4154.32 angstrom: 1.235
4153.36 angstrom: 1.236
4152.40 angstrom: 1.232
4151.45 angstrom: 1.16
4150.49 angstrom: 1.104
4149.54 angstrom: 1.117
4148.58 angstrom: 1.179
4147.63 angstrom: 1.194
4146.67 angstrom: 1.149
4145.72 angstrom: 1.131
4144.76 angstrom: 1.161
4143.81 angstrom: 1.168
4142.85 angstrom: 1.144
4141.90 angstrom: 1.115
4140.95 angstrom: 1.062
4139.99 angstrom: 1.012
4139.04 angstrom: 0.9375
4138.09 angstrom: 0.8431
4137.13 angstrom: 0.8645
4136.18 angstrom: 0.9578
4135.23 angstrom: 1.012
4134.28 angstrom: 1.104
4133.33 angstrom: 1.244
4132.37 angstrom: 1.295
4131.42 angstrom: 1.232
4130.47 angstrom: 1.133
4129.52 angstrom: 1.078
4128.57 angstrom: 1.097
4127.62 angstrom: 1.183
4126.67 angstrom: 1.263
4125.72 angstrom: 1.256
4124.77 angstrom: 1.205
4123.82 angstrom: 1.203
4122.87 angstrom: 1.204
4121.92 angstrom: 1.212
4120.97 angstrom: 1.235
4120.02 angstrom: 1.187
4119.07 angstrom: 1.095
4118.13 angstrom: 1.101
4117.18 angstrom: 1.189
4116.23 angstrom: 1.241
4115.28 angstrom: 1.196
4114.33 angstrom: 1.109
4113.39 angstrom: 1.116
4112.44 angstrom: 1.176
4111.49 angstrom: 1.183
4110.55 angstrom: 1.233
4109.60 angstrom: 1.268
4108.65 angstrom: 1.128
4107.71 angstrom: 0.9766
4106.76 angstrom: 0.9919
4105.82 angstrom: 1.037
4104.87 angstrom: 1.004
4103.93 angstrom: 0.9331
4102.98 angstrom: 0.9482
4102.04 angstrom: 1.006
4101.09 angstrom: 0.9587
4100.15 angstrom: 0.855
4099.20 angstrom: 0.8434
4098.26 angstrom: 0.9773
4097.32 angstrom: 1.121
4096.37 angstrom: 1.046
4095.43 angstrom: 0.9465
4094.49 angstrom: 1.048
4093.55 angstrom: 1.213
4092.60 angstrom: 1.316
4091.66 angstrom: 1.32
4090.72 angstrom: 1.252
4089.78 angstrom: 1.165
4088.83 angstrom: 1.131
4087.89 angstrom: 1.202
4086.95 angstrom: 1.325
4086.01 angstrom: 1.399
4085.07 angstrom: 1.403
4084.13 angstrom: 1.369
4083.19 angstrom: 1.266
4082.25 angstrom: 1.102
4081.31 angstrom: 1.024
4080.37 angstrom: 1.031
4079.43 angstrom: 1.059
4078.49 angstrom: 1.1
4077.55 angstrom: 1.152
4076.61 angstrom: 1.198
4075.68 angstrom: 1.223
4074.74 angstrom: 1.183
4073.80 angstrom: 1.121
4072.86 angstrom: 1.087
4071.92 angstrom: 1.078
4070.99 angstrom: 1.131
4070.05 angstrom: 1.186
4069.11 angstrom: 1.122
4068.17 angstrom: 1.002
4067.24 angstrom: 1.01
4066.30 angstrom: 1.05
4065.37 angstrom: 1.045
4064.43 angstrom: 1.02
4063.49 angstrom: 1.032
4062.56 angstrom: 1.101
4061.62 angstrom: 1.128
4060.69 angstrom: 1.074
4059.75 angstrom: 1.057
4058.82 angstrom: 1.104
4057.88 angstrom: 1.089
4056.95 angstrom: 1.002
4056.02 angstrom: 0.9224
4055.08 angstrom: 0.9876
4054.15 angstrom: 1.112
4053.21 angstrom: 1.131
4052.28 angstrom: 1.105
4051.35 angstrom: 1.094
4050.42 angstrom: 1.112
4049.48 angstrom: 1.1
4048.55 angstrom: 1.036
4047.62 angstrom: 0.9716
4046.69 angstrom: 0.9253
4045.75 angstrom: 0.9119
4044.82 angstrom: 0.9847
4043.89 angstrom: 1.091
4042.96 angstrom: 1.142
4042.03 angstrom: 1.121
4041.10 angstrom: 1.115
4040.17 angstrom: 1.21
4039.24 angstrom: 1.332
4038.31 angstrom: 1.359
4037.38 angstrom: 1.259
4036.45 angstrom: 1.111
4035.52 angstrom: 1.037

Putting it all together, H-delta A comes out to -1.4 angstrom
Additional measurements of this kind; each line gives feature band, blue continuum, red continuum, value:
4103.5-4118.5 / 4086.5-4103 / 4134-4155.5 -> -0.28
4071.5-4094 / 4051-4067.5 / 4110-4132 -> -1.85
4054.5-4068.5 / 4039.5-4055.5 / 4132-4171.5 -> 0.46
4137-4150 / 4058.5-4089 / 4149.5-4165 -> 0.82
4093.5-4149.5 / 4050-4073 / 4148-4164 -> 1.35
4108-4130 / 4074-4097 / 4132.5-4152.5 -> -0.96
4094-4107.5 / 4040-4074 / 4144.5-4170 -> 1.55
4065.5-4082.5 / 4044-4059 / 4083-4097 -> 0.65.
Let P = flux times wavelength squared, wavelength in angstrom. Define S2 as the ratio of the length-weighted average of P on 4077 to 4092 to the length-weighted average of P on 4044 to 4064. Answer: 1.17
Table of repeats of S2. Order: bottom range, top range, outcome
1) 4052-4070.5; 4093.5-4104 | 0.94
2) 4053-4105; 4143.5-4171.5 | 1.09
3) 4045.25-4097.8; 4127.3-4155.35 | 1.04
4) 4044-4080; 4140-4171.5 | 1.12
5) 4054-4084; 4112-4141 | 1.07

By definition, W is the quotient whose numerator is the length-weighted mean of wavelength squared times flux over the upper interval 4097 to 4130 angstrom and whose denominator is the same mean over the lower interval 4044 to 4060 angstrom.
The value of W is 1.1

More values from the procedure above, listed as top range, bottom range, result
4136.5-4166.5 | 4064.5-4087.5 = 1.01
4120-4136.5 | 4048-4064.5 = 1.14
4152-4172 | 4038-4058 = 1.12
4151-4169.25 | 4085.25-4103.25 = 1.08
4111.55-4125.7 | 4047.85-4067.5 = 1.14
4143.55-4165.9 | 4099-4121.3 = 1.09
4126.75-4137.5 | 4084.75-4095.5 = 0.92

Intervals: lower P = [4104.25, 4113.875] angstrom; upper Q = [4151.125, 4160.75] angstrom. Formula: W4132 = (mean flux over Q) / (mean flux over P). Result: 1.04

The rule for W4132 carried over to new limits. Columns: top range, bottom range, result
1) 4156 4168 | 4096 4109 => 1.17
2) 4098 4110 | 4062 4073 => 0.93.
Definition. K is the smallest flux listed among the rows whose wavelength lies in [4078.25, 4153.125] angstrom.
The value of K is 0.8431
